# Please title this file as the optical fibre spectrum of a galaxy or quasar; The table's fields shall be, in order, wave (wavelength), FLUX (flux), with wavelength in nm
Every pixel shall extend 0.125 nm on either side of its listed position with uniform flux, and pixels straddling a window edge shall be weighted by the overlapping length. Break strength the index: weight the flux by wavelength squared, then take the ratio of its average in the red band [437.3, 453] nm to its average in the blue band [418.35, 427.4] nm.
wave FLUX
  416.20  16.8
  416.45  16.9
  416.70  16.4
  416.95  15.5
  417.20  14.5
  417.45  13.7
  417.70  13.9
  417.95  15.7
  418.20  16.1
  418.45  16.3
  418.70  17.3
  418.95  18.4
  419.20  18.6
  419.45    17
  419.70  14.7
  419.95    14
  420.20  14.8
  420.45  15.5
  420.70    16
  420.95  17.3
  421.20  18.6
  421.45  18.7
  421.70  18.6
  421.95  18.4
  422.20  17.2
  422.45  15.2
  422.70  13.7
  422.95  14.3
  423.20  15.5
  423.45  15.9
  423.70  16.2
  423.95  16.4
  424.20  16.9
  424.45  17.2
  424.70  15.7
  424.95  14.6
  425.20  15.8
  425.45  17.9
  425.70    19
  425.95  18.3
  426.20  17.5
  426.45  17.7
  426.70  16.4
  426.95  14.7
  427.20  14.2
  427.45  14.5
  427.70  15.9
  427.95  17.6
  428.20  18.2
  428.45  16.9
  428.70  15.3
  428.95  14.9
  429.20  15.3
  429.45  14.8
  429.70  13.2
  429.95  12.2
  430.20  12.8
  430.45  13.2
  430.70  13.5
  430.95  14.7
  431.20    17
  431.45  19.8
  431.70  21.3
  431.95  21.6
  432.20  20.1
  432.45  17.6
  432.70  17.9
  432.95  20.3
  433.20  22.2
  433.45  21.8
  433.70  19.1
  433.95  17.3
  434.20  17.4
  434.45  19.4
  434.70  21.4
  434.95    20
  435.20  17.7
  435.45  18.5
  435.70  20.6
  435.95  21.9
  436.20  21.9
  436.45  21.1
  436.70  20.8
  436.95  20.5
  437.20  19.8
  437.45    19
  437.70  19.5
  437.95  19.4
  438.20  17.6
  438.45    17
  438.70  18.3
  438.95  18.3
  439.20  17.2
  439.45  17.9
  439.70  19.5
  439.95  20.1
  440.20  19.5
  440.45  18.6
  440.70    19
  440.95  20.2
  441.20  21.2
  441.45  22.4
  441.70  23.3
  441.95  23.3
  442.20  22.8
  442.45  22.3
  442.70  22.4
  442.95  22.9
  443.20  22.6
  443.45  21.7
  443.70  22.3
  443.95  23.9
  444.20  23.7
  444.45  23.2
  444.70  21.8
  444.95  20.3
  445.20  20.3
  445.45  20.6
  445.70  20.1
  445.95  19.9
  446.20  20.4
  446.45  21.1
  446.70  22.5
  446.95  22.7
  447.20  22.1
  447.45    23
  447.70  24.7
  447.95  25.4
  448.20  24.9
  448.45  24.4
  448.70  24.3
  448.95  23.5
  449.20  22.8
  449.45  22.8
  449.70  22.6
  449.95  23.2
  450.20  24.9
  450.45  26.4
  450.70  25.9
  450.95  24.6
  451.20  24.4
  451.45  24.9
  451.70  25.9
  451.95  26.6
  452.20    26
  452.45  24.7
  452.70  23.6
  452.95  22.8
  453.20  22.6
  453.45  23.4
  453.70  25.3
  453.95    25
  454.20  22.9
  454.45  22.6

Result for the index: 1.49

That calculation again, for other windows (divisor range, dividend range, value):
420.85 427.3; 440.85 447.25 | 1.45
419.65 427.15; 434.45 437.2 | 1.31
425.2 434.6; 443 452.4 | 1.48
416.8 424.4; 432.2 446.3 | 1.37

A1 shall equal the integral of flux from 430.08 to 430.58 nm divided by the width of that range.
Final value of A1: 13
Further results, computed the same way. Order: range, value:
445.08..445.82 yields 20.3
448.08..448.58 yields 24.6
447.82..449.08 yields 24.5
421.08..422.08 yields 18.6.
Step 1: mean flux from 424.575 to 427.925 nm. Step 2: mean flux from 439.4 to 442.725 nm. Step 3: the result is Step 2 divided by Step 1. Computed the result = 1.28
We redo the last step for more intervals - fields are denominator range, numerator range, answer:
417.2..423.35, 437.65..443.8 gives 1.26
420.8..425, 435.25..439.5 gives 1.17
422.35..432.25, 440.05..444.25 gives 1.36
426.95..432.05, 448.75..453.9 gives 1.54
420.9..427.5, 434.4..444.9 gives 1.24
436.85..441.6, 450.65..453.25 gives 1.29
